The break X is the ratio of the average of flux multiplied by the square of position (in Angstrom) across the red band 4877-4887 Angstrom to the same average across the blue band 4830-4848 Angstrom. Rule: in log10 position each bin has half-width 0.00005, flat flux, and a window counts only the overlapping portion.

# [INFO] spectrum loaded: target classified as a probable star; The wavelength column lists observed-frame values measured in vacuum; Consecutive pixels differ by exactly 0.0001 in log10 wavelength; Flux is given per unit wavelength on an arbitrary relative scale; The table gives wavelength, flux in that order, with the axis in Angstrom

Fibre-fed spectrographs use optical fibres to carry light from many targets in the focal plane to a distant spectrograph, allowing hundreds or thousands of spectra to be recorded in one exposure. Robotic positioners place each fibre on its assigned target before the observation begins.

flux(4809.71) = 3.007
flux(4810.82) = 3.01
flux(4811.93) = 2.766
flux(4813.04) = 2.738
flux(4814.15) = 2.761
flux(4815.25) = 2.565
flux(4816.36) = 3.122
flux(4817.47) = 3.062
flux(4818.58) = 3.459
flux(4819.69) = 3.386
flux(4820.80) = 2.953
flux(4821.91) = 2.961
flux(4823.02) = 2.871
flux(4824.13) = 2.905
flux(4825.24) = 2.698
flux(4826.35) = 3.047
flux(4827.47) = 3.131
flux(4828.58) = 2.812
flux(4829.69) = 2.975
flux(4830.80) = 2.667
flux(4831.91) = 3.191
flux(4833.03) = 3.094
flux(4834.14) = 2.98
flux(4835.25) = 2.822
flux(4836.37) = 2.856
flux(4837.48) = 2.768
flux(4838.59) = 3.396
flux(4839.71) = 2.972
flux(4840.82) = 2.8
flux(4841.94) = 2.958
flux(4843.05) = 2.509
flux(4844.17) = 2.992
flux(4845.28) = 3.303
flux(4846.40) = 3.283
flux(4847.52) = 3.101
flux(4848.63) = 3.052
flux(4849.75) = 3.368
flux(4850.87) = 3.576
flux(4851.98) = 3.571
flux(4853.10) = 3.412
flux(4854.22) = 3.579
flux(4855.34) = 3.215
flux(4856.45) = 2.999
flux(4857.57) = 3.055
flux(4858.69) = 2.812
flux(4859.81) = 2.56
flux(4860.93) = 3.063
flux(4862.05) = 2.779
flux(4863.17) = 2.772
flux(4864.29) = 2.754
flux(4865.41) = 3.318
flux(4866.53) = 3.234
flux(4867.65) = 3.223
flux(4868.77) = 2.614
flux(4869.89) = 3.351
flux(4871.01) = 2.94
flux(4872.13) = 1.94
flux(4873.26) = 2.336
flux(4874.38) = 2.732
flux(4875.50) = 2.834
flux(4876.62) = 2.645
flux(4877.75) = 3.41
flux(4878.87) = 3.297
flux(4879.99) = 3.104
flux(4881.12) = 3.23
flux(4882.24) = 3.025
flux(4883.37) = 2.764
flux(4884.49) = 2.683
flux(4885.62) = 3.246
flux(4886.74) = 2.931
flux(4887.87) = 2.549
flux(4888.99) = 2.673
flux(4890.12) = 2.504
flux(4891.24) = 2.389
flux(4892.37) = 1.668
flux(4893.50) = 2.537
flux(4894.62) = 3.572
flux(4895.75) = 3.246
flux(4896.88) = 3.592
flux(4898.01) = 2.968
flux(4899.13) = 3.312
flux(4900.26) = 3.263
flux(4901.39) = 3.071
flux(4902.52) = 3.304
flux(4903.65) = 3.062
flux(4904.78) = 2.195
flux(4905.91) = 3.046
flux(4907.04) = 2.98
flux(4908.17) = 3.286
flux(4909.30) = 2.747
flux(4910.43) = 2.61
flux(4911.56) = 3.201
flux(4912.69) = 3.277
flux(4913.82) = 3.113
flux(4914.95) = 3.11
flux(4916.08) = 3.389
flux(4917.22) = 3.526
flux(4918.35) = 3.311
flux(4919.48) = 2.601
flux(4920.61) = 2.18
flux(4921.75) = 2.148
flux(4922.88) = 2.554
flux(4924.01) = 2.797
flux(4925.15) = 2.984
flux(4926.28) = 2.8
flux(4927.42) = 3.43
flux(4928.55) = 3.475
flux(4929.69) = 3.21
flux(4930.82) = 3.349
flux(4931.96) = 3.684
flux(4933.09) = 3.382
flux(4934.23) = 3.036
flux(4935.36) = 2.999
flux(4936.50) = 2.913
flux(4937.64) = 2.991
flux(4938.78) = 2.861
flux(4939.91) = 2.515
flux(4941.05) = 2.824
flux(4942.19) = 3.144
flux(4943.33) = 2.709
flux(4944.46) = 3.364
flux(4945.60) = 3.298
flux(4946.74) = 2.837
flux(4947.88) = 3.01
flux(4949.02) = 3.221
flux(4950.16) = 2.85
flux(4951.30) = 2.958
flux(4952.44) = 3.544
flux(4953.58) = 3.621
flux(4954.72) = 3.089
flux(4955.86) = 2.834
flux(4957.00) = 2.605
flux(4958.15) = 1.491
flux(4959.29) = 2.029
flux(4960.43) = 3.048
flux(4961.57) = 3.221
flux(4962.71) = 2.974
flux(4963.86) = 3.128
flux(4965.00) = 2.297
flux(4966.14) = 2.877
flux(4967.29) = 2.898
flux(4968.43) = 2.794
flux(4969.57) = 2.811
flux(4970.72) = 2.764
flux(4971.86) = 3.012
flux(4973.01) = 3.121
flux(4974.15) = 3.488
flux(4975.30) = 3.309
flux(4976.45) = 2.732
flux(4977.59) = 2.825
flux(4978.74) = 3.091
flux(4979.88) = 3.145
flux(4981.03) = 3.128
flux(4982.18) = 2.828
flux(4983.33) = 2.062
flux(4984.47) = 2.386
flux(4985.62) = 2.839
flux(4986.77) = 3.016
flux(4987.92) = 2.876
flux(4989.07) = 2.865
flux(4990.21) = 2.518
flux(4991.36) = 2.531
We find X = 1.05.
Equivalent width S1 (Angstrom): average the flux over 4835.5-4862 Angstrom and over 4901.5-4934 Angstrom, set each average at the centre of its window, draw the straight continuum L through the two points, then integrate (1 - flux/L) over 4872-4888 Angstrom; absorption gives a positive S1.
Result 0.9 Angstrom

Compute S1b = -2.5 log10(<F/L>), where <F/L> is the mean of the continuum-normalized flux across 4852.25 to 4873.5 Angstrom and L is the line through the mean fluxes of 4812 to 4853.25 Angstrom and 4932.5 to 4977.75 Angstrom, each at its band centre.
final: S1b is 0.01 mag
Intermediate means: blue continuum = 3.02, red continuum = 2.94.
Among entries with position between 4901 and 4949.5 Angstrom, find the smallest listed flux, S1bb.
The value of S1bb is 2.148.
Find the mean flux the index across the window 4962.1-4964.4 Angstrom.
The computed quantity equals 3.05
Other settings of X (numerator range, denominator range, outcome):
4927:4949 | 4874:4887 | 1.06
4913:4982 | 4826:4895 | 1.05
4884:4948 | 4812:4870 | 1.01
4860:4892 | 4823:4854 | 0.95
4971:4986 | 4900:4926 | 1.02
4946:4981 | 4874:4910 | 1.03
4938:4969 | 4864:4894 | 1.06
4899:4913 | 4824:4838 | 1.06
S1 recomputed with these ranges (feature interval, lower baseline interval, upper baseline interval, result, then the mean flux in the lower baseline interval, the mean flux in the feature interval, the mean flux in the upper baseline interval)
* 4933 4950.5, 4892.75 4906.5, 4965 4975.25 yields 0.1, 3.08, 2.99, 2.95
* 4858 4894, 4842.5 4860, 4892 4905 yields 3.2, 3.16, 2.81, 3.02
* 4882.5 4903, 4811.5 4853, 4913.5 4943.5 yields 0.7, 3.02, 2.9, 3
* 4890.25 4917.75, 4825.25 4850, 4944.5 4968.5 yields -0.7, 2.99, 3.01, 2.9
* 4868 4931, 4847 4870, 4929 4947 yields 3.3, 3.11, 2.93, 3.08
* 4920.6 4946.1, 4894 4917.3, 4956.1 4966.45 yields -1.1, 3.13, 3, 2.63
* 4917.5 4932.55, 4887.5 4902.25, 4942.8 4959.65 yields -0.4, 2.89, 2.98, 2.91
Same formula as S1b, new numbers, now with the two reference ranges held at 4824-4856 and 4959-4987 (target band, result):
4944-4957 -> -0.08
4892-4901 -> -0.02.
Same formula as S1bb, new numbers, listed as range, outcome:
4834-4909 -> 1.668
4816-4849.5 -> 2.509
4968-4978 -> 2.732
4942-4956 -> 2.709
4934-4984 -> 1.491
